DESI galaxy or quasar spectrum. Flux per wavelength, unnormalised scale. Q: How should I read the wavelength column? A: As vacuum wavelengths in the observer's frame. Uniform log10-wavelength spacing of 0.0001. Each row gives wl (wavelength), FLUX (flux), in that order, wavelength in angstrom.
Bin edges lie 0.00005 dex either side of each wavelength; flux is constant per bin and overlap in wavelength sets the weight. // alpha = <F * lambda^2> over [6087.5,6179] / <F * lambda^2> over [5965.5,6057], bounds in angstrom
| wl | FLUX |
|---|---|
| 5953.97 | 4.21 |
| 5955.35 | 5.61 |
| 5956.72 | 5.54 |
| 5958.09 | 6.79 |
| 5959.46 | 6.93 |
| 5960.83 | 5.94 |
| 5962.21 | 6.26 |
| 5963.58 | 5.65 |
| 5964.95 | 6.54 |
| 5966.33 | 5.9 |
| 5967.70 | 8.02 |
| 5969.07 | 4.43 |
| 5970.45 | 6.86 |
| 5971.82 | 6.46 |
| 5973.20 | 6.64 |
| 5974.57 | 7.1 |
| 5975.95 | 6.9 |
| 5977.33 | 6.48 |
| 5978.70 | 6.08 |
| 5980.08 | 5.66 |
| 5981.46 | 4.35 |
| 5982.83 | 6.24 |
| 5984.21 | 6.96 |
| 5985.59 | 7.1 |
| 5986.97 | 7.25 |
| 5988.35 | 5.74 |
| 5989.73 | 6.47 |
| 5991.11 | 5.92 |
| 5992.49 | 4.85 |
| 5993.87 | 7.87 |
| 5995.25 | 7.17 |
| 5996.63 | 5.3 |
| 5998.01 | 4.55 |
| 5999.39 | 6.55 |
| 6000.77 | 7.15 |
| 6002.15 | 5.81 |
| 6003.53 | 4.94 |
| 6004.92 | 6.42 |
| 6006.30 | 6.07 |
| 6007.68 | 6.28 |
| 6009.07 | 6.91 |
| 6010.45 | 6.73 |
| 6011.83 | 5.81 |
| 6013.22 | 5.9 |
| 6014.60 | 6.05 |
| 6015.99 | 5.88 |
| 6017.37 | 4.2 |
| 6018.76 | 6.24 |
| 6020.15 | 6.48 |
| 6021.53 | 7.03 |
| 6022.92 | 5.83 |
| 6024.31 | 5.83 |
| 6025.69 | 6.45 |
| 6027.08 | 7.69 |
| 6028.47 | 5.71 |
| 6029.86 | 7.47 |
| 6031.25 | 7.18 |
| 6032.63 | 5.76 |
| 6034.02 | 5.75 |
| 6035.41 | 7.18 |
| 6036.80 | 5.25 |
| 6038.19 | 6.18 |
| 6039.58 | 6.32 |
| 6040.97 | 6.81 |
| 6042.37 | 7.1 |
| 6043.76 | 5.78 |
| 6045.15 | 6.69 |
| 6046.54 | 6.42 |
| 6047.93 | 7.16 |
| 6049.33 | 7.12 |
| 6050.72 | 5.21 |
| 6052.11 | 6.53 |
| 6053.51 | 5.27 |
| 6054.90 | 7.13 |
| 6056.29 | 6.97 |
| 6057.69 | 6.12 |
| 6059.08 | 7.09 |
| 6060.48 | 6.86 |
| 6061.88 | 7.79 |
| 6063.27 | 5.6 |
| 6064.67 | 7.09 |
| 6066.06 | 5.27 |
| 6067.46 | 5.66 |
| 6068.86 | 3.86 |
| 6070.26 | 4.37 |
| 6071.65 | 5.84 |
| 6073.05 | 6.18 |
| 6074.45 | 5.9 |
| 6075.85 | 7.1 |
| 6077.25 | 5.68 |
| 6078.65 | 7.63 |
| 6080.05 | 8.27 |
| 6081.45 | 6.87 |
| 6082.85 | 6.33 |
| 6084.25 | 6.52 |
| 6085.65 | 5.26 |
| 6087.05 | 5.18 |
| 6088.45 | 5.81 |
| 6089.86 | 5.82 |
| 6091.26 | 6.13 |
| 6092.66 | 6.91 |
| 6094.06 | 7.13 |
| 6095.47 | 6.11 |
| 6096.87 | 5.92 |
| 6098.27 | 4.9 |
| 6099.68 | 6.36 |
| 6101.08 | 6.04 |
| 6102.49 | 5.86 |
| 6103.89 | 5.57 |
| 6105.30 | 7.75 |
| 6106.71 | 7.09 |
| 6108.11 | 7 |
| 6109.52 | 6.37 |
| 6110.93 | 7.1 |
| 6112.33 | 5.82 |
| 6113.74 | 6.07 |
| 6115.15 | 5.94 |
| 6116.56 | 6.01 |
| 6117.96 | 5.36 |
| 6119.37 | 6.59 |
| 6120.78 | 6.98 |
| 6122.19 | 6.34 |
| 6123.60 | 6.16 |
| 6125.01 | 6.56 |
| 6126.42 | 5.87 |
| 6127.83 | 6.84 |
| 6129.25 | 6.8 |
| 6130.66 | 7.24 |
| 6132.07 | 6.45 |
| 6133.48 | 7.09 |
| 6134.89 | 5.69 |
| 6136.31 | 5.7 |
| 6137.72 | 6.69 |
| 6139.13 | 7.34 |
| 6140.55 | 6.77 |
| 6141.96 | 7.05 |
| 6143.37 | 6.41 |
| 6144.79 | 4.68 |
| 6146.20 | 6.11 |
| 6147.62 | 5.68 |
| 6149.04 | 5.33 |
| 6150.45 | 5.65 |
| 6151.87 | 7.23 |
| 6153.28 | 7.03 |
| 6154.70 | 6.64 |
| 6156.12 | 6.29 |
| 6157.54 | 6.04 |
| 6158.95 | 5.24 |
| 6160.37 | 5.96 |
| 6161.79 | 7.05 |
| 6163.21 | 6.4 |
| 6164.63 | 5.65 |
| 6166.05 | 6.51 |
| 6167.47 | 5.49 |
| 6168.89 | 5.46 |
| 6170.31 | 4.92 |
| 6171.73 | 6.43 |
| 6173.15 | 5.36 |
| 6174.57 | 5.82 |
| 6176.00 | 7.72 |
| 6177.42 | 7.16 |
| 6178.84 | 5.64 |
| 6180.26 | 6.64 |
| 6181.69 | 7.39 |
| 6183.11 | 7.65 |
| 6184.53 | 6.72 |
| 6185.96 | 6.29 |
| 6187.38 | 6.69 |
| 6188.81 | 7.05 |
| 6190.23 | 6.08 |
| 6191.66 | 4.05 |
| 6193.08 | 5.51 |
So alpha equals 1.04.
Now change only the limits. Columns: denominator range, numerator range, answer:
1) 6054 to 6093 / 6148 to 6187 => 1.04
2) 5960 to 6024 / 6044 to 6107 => 1.04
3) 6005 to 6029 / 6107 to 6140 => 1.08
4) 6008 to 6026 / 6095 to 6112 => 1.07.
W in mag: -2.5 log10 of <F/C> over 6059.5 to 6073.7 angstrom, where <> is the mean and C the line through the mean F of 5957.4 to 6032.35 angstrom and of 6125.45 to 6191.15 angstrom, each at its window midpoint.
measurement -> 0.077 mag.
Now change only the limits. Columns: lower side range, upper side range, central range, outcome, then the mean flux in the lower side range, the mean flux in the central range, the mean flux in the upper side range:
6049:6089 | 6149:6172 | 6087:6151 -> -0.023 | 6.22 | 6.28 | 6.09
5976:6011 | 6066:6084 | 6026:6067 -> -0.060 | 6.2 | 6.49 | 6.11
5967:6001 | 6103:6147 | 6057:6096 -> 0.028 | 6.31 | 6.23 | 6.43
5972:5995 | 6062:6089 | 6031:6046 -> -0.027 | 6.37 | 6.34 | 6.06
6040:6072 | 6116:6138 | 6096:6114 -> 0.009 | 6.25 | 6.3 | 6.4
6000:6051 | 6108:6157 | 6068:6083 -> 0.027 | 6.3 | 6.17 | 6.36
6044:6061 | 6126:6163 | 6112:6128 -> 0.033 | 6.52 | 6.2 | 6.34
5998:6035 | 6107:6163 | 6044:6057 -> -0.039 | 6.21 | 6.48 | 6.34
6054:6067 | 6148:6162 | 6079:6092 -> 0.039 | 6.62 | 6.28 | 6.2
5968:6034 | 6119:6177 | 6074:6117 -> -0.014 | 6.23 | 6.34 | 6.28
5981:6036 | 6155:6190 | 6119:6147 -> -0.028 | 6.23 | 6.46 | 6.32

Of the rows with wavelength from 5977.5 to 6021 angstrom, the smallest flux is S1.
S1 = 4.2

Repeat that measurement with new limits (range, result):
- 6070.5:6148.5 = 4.68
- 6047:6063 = 5.21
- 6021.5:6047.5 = 5.25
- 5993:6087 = 3.86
